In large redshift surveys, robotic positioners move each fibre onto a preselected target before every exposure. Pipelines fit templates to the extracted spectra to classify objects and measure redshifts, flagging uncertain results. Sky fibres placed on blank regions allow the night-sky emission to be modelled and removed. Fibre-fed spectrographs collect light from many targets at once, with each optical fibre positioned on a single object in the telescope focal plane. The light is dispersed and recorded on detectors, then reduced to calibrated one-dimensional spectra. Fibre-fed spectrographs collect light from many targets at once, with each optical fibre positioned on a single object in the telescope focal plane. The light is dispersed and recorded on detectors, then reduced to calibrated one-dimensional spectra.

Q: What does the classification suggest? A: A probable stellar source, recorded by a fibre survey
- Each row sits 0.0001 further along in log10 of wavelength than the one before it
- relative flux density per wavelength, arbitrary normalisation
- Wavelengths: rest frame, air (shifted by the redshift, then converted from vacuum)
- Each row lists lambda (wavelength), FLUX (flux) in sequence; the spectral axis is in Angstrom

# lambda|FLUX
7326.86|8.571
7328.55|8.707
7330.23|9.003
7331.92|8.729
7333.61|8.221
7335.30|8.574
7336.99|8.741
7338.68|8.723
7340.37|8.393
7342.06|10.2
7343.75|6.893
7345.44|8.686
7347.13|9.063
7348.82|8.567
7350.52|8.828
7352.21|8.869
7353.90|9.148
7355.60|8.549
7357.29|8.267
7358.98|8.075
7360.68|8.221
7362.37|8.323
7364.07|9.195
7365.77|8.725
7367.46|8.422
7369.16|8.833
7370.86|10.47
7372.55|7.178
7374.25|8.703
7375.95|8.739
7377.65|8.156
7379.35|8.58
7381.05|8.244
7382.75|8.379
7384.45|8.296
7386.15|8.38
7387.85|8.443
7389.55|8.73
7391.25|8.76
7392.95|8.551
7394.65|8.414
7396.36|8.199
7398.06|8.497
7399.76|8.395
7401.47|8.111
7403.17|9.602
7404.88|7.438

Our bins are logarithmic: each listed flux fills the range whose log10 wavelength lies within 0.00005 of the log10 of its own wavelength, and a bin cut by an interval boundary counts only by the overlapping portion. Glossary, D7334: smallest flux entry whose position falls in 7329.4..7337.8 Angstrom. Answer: 8.221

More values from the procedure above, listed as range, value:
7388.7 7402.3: 8.111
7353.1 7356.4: 8.549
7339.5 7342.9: 8.393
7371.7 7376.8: 7.178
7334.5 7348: 6.893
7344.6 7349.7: 8.567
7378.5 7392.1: 8.244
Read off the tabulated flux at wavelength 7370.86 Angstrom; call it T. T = 10.47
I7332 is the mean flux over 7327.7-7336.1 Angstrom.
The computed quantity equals 8.65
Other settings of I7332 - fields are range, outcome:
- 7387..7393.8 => 8.63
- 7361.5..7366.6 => 8.74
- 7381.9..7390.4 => 8.45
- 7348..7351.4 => 8.69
